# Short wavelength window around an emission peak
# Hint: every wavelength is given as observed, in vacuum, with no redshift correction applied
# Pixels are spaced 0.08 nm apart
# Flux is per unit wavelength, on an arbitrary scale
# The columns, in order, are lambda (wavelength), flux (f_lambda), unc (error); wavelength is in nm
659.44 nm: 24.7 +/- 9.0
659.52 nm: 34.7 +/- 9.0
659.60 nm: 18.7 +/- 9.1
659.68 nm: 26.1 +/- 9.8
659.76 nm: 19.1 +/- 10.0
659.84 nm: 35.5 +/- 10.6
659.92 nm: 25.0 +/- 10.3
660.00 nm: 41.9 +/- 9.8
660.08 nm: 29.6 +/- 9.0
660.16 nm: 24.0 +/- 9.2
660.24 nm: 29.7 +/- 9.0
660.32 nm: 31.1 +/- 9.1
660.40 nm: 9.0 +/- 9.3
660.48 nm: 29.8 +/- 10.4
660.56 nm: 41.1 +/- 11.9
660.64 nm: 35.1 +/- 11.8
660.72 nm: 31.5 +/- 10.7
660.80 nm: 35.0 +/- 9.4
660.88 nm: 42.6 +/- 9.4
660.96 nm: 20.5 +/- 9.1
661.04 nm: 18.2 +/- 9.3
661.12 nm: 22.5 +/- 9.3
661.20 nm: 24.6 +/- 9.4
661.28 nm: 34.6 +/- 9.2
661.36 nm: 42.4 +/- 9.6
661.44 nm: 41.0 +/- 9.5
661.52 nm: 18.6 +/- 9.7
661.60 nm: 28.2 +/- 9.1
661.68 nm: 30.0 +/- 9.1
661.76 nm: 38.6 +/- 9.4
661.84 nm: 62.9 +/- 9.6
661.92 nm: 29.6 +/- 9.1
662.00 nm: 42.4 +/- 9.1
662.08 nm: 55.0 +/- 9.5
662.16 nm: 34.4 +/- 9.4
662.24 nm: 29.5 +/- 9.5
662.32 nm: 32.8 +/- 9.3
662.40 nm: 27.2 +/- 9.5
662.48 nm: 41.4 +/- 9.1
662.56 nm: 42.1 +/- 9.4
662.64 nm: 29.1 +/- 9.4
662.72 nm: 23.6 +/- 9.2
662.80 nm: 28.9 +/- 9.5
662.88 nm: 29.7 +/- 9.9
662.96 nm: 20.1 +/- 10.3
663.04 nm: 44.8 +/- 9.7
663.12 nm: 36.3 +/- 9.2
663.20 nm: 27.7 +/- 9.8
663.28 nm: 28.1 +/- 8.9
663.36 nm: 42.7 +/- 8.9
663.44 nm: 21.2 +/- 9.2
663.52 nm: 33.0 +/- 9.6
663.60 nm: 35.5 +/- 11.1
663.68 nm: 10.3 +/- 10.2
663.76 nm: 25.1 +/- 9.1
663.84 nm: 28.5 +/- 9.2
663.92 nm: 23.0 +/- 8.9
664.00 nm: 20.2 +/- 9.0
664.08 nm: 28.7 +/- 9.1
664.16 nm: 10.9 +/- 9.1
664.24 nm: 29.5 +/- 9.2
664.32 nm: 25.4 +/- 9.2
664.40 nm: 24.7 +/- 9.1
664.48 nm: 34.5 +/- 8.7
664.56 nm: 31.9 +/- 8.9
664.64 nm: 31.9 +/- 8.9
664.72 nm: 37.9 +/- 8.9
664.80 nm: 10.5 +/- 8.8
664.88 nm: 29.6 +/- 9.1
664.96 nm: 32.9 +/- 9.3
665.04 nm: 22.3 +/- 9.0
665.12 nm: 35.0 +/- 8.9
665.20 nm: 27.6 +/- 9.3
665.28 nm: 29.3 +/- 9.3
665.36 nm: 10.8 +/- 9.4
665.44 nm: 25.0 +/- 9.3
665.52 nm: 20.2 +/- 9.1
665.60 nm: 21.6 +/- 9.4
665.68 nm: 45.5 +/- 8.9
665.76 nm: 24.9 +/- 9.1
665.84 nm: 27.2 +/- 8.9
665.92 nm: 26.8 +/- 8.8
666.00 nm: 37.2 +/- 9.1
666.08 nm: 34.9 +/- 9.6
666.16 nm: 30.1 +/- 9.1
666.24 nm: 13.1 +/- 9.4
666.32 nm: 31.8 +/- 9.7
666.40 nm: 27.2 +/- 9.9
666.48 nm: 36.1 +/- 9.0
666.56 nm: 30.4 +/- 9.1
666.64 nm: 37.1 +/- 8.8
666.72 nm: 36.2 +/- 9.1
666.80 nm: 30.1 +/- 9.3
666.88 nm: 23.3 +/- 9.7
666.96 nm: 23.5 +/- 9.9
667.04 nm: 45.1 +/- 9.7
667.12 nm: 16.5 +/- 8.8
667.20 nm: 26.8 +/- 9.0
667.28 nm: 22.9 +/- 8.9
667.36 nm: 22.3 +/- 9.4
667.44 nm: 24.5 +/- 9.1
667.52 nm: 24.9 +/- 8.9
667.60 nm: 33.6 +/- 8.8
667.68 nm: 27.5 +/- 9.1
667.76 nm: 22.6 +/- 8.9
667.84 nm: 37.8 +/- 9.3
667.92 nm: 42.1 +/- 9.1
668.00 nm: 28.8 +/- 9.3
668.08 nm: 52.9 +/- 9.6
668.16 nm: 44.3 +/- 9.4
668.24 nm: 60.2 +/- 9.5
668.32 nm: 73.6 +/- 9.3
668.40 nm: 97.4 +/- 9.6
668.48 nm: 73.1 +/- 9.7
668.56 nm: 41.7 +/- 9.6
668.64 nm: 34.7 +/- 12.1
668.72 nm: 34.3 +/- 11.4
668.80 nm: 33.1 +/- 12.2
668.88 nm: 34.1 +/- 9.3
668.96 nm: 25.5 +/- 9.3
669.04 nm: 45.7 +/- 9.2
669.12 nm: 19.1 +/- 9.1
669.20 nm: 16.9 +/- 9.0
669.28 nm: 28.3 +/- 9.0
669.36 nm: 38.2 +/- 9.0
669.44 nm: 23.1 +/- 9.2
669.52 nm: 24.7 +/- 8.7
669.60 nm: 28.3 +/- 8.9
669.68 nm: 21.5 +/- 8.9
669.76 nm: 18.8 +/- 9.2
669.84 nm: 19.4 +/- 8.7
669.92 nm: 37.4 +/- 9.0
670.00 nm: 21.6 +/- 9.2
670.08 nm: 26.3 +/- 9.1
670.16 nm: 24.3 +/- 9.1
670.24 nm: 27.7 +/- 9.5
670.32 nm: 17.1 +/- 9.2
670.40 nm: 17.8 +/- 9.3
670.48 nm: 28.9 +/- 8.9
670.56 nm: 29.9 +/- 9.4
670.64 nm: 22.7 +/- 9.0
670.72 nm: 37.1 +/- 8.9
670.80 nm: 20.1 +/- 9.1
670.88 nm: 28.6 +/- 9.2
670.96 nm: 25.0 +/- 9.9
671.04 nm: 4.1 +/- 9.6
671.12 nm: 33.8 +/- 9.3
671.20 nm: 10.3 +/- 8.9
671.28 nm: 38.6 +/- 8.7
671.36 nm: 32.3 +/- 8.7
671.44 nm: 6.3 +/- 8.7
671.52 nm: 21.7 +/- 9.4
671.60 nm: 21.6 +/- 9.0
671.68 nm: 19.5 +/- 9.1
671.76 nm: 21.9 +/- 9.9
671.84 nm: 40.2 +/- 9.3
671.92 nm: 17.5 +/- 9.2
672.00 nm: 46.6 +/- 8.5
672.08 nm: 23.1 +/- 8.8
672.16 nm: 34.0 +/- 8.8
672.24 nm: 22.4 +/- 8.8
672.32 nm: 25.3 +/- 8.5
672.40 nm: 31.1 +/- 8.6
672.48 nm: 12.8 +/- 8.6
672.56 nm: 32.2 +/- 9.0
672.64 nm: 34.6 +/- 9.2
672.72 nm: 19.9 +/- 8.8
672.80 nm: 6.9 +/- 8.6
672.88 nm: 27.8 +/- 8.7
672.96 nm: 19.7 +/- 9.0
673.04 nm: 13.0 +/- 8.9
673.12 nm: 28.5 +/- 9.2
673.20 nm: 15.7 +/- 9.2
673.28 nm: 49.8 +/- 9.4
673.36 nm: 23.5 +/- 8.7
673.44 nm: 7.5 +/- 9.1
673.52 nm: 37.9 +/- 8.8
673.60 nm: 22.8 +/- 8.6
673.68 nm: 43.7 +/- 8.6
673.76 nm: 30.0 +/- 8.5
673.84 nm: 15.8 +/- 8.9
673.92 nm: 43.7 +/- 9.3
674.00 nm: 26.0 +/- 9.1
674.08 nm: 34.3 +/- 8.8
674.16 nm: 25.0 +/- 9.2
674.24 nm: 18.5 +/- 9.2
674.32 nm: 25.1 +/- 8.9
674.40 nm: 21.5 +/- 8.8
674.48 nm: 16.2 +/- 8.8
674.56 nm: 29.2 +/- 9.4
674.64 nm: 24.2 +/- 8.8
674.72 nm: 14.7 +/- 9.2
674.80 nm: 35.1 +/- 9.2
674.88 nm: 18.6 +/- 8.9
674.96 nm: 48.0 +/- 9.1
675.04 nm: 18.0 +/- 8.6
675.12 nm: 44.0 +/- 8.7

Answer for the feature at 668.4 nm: [O III]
